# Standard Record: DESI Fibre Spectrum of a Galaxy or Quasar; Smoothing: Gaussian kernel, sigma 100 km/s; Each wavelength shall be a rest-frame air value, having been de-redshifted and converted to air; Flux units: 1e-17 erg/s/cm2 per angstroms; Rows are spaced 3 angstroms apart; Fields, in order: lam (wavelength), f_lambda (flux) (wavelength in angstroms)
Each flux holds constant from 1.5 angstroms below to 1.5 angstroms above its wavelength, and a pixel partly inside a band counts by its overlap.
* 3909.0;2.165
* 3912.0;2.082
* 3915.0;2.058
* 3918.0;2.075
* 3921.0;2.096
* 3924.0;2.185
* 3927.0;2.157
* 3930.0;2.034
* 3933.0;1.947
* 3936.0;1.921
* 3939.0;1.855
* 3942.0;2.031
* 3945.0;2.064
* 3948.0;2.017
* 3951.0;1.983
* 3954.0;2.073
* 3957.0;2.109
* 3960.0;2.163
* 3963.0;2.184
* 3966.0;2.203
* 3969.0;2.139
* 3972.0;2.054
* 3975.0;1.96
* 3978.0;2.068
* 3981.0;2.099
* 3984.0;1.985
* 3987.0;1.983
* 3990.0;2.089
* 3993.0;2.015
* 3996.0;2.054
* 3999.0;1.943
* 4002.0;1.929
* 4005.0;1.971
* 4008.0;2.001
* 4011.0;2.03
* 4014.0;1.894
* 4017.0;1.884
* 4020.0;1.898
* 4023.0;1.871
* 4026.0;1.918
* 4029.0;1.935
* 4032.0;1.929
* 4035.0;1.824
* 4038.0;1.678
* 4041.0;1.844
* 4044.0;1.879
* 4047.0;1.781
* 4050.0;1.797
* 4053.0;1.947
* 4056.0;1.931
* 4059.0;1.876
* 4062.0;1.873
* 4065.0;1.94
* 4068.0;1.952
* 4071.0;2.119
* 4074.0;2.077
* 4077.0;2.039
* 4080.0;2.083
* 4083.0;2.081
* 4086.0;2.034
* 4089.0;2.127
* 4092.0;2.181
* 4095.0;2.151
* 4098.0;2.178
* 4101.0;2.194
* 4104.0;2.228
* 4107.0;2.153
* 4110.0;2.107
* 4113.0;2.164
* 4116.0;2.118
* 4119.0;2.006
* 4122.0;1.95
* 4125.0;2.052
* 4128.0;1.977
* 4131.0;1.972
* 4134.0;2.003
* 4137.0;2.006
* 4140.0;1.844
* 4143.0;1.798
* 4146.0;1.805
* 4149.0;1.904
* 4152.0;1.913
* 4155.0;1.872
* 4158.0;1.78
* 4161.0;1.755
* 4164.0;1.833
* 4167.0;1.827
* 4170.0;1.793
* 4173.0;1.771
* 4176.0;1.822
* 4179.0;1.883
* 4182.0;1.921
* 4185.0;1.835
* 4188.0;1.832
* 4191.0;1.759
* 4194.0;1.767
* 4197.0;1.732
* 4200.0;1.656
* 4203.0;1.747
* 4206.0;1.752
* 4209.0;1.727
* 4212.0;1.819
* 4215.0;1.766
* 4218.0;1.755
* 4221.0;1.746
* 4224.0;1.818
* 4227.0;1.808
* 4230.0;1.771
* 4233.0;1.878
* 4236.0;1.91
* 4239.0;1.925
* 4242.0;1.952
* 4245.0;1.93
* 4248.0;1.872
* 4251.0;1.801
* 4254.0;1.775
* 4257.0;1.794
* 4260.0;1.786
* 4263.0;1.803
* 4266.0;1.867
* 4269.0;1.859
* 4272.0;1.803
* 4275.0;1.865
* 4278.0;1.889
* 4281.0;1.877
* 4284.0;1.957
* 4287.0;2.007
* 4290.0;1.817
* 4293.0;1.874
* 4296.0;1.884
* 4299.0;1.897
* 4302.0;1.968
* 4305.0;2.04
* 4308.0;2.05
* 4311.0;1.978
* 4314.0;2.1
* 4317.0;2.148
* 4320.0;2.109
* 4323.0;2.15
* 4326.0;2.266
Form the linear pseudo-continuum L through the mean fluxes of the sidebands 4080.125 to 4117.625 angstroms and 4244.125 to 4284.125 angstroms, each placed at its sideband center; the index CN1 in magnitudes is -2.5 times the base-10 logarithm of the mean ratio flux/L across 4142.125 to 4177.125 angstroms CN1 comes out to 0.12 mag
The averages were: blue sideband 2.14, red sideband 1.84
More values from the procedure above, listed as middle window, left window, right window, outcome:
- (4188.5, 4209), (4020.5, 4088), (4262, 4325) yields 0.12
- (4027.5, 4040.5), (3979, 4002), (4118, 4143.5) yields 0.09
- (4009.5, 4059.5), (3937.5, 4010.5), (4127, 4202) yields 0.06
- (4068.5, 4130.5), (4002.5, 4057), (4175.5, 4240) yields -0.13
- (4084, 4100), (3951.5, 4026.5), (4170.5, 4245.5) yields -0.11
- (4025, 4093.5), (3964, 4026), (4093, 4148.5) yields 0.04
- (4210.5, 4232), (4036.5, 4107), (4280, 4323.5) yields 0.12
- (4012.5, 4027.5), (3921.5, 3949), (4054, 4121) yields 0.09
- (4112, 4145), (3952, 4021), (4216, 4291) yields -0.03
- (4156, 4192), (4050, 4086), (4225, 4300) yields 0.06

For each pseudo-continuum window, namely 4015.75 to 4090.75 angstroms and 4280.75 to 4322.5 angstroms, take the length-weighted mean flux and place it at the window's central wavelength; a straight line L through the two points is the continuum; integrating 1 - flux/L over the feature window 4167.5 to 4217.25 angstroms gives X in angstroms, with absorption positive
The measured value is 4.47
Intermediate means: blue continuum 1.93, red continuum 1.99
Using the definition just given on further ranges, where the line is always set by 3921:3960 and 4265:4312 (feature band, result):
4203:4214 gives 1.0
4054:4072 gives 0.5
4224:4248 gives 0.7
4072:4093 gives -1.0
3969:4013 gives 0.1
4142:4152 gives 0.6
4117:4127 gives -0.2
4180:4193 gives 0.8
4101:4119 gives -1.5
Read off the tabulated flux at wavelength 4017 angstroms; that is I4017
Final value 1.884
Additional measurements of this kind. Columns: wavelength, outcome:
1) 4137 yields 2.006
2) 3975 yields 1.96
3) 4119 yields 2.006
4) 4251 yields 1.801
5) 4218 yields 1.755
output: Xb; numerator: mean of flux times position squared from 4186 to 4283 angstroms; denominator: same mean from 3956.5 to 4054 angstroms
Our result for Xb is 1.0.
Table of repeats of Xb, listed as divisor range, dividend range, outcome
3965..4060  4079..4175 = 1.08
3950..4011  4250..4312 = 1.06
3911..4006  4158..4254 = 1.00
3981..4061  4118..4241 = 1.03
